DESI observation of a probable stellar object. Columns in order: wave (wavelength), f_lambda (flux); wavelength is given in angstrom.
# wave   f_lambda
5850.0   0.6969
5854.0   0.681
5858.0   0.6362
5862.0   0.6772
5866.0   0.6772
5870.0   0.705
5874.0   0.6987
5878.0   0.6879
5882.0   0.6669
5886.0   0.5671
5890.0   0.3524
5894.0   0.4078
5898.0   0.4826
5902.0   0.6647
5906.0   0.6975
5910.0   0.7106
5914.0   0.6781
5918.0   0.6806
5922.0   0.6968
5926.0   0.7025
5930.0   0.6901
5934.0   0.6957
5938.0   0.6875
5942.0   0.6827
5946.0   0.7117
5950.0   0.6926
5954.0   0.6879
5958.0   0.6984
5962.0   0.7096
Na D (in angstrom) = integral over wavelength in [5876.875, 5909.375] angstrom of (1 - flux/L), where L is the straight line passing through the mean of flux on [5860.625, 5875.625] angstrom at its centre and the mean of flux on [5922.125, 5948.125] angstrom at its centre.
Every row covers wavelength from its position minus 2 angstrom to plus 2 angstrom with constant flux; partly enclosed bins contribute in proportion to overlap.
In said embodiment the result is 5.8 angstrom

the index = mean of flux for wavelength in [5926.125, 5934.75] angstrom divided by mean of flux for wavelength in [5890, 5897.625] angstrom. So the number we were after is 1.7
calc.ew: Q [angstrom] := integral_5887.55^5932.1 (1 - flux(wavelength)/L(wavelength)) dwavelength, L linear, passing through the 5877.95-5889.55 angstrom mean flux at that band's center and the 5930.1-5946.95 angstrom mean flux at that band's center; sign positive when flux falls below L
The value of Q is 2.0 angstrom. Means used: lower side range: 0.594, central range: 0.615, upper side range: 0.693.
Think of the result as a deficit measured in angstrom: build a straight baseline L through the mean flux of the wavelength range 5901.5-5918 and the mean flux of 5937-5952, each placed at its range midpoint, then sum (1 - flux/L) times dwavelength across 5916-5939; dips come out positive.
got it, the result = 0.0 angstrom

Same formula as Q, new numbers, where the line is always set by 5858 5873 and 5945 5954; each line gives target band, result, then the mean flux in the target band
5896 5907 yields 1.3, 0.607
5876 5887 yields 0.6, 0.647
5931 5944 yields 0.1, 0.689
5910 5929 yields 0.0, 0.692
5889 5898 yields 3.7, 0.406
